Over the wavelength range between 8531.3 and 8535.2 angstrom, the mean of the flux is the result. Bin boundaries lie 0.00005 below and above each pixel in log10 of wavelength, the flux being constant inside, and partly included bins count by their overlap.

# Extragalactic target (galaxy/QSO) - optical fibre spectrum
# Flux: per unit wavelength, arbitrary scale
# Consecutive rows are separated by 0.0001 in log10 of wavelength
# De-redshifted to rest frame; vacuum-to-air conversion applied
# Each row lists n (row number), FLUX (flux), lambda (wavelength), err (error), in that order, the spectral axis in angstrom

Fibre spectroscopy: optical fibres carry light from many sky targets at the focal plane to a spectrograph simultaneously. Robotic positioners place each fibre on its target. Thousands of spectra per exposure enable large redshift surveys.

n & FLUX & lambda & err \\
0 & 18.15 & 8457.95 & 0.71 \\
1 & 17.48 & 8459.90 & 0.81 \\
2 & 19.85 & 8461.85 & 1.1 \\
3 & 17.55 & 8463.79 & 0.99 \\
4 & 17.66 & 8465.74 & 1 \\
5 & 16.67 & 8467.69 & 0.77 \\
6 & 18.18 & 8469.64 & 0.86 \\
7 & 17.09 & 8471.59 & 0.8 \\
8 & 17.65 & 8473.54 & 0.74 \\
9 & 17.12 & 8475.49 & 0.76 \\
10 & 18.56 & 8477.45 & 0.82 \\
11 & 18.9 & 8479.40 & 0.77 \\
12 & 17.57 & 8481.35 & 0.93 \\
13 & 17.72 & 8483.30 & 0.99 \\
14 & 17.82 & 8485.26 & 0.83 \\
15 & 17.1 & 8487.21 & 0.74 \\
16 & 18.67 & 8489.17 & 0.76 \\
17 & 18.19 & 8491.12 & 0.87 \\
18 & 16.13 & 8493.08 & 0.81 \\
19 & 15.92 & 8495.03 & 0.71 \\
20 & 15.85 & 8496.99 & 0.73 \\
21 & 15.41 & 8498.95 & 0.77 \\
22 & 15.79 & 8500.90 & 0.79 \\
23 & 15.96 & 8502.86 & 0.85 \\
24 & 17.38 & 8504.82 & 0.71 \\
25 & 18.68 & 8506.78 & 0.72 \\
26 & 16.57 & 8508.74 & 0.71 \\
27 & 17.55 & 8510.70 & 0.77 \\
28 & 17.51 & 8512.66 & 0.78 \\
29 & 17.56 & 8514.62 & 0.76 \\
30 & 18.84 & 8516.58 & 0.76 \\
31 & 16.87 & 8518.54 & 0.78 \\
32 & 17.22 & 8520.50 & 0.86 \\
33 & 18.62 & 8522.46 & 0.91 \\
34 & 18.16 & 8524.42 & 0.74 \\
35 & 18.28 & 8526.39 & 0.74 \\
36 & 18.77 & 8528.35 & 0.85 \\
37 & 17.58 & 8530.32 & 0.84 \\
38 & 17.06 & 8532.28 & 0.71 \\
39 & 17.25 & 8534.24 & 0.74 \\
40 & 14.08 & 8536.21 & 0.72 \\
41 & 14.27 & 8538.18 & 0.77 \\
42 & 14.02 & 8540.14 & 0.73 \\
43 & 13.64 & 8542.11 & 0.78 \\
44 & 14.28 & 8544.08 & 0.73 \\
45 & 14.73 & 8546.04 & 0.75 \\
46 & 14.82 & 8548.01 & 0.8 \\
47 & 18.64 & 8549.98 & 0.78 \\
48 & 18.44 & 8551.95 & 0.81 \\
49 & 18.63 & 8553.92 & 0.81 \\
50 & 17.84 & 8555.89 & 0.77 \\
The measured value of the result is 17.2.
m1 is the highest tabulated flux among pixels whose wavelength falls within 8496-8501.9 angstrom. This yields 15.85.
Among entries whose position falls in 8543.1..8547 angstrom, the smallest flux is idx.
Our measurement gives 14.28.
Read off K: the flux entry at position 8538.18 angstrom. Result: 14.27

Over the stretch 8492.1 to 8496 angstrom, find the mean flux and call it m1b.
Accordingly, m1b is 16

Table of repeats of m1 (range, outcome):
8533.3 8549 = 17.25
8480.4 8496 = 18.67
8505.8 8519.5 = 18.84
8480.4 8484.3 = 17.72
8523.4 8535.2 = 18.77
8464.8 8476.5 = 18.18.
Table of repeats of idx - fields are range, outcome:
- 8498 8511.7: 15.41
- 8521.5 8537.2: 14.08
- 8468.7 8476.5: 17.09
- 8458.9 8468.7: 16.67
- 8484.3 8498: 15.85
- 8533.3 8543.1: 13.64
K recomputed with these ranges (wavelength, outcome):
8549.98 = 18.64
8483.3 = 17.72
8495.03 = 15.92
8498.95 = 15.41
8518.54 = 16.87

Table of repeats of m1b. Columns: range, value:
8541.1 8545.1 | 14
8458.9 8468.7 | 17.8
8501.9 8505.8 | 16.7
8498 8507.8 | 16.6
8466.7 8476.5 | 17.3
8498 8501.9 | 15.6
